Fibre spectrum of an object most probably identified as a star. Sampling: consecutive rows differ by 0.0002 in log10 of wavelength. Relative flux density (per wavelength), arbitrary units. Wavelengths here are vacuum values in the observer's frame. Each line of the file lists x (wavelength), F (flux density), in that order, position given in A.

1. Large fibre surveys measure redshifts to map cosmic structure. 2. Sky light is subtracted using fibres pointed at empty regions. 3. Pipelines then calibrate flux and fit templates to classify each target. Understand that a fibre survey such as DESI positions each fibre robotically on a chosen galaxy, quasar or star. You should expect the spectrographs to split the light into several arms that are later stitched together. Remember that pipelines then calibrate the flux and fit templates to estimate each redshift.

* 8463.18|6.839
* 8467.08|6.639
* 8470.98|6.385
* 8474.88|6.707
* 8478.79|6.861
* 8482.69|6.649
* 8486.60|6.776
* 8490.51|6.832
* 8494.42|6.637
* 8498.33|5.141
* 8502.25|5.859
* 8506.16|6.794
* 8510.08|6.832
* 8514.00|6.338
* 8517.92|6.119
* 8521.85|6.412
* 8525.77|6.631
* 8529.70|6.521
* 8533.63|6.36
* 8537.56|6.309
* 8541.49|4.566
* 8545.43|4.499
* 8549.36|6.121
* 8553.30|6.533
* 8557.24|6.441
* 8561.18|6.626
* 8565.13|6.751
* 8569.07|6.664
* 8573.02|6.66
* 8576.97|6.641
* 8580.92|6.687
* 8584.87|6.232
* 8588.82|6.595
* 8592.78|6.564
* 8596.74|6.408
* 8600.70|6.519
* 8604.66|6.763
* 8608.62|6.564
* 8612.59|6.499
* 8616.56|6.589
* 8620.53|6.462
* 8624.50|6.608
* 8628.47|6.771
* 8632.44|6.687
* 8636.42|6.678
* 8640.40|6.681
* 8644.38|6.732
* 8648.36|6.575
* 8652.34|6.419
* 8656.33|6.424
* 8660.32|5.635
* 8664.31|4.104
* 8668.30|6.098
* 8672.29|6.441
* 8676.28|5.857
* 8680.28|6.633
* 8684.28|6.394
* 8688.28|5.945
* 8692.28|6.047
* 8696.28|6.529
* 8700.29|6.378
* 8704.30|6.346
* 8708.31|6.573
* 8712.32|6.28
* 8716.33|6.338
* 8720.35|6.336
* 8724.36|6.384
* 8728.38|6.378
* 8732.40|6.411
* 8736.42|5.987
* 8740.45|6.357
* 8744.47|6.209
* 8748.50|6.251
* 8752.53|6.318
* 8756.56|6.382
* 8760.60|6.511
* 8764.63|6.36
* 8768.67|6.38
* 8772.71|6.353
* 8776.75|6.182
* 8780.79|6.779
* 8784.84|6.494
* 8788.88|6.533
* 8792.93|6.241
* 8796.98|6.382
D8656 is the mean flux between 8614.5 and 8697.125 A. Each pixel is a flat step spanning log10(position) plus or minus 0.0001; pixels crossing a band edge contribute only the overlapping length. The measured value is 6.3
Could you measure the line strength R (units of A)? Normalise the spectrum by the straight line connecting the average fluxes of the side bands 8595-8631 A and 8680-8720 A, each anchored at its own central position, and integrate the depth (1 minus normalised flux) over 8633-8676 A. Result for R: 1.9 A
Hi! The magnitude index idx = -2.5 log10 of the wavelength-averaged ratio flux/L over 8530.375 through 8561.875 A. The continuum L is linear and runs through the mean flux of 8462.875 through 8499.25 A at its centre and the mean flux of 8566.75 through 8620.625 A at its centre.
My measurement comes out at 0.11 mag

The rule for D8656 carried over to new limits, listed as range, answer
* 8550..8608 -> 6.57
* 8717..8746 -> 6.3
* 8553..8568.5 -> 6.6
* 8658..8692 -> 5.9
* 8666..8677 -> 6.11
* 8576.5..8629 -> 6.56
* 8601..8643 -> 6.63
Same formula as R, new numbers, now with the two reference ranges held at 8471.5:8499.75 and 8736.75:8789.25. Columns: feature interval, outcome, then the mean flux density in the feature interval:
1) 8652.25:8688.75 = 2.6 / 5.97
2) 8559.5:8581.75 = -0.6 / 6.67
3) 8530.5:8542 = 0.9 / 5.97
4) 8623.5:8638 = -0.5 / 6.69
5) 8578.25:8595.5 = -0.1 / 6.52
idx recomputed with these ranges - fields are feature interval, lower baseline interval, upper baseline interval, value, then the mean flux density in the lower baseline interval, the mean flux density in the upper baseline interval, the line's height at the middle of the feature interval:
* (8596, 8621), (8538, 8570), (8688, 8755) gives -0.076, 6.02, 6.31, 6.11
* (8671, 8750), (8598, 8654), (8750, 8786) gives 0.032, 6.61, 6.41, 6.49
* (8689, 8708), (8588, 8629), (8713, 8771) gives 0.014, 6.57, 6.33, 6.41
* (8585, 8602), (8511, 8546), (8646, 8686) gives -0.075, 6.06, 6.06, 6.06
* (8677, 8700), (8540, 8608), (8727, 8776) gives 0.006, 6.33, 6.32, 6.32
